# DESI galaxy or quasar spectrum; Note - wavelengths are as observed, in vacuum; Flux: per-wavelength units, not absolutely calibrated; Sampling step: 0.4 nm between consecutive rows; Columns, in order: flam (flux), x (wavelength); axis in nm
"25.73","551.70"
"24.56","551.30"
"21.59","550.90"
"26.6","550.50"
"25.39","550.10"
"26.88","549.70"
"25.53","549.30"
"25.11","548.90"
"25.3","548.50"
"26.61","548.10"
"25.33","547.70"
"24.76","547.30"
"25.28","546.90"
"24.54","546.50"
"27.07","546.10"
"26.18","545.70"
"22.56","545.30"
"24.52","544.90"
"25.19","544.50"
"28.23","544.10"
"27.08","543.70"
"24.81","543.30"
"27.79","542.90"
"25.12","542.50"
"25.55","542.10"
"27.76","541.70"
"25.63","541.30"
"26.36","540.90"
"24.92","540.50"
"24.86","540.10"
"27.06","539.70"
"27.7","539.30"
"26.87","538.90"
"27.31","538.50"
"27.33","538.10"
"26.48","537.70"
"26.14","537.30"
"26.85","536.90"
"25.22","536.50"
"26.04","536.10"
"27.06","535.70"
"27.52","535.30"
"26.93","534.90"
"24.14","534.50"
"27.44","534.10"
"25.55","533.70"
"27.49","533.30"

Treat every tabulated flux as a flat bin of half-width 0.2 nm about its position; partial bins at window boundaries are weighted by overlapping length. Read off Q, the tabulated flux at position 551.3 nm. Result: 24.56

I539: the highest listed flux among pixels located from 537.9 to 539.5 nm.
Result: 27.7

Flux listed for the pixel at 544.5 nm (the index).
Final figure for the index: 25.19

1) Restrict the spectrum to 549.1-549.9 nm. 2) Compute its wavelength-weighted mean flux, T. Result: 26.2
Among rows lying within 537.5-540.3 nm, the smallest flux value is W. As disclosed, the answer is 24.86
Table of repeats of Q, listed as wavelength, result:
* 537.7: 26.48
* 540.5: 24.92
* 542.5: 25.12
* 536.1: 26.04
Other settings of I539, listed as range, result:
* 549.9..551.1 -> 26.6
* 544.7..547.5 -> 27.07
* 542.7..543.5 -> 27.79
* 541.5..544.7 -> 28.23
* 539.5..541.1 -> 27.06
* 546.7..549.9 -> 26.88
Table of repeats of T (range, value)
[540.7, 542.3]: 26.3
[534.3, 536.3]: 26.3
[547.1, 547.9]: 25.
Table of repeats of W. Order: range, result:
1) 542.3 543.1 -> 25.12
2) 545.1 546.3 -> 22.56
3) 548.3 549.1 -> 25.11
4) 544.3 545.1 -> 24.52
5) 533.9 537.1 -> 24.14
